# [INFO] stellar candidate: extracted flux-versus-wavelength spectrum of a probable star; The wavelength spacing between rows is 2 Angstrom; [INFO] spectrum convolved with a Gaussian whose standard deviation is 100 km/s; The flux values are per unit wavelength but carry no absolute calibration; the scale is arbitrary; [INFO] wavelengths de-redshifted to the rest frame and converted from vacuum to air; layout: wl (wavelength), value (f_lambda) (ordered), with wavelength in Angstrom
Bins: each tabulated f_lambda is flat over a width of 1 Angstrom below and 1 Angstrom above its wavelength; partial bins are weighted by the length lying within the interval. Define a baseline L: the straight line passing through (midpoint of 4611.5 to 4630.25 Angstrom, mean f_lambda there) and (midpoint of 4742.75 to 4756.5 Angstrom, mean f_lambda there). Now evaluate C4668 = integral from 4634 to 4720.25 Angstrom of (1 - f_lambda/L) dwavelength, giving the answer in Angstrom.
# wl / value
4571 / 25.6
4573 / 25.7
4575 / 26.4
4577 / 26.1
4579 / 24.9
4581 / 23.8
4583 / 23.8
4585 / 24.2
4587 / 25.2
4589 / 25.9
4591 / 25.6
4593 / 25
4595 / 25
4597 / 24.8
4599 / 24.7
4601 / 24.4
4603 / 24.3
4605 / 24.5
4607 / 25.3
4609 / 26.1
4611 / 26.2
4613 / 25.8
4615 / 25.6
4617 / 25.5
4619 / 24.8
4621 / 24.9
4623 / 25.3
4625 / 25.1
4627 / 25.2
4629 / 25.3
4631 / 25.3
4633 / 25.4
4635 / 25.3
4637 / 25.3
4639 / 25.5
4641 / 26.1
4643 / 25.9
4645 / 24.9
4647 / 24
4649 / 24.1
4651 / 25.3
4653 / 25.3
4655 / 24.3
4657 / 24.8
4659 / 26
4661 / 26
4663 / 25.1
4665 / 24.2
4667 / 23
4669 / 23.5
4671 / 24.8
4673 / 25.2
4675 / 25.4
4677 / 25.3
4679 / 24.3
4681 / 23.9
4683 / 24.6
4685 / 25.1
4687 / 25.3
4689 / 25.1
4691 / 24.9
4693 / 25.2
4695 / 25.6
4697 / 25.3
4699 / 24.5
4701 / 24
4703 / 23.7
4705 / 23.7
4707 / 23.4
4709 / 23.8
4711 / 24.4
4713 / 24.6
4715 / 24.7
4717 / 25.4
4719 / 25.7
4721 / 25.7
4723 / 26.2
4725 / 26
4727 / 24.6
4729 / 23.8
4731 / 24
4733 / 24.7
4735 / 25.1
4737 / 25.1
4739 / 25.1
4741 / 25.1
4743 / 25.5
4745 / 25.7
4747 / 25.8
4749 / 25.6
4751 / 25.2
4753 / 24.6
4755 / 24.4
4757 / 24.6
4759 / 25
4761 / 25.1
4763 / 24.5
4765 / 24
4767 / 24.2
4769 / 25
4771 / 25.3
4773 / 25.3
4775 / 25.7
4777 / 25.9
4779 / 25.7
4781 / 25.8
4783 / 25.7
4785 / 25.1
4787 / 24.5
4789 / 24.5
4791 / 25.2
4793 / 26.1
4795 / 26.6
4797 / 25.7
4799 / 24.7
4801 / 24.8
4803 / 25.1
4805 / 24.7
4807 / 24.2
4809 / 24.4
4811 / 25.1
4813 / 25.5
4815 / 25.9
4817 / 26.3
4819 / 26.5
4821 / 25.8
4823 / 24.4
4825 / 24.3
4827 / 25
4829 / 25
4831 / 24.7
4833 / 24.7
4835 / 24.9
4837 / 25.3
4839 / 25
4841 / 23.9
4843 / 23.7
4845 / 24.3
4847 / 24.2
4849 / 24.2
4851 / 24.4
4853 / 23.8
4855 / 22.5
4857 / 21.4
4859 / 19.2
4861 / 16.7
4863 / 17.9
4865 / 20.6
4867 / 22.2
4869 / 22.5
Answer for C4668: 1.6 Angstrom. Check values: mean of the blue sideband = 25.3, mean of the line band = 24.8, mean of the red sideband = 25.2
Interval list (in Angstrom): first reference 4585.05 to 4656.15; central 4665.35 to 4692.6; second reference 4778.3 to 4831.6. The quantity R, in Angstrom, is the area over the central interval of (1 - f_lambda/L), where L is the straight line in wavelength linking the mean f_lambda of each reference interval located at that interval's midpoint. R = 0.6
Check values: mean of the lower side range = 25.2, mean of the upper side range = 25.2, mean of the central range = 24.6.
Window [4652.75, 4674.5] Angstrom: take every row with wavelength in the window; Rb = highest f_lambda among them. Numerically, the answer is 26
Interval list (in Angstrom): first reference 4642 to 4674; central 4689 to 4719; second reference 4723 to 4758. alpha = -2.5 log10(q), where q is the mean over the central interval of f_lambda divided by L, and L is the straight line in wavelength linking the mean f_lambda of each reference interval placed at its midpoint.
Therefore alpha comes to 0.015 mag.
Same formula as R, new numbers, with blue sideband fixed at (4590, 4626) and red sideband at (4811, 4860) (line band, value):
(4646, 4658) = 0.2 Angstrom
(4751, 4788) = -0.6 Angstrom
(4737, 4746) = -0.2 Angstrom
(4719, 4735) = -0.2 Angstrom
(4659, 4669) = 0.1 Angstrom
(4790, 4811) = -0.6 Angstrom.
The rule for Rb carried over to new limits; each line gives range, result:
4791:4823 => 26.6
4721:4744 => 26.2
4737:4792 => 25.9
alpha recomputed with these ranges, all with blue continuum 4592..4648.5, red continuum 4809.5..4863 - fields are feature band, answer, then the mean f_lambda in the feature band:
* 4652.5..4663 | -0.01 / 25.3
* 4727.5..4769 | -0.02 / 24.9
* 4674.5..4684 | 0.01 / 24.7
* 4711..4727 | -0.03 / 25.4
